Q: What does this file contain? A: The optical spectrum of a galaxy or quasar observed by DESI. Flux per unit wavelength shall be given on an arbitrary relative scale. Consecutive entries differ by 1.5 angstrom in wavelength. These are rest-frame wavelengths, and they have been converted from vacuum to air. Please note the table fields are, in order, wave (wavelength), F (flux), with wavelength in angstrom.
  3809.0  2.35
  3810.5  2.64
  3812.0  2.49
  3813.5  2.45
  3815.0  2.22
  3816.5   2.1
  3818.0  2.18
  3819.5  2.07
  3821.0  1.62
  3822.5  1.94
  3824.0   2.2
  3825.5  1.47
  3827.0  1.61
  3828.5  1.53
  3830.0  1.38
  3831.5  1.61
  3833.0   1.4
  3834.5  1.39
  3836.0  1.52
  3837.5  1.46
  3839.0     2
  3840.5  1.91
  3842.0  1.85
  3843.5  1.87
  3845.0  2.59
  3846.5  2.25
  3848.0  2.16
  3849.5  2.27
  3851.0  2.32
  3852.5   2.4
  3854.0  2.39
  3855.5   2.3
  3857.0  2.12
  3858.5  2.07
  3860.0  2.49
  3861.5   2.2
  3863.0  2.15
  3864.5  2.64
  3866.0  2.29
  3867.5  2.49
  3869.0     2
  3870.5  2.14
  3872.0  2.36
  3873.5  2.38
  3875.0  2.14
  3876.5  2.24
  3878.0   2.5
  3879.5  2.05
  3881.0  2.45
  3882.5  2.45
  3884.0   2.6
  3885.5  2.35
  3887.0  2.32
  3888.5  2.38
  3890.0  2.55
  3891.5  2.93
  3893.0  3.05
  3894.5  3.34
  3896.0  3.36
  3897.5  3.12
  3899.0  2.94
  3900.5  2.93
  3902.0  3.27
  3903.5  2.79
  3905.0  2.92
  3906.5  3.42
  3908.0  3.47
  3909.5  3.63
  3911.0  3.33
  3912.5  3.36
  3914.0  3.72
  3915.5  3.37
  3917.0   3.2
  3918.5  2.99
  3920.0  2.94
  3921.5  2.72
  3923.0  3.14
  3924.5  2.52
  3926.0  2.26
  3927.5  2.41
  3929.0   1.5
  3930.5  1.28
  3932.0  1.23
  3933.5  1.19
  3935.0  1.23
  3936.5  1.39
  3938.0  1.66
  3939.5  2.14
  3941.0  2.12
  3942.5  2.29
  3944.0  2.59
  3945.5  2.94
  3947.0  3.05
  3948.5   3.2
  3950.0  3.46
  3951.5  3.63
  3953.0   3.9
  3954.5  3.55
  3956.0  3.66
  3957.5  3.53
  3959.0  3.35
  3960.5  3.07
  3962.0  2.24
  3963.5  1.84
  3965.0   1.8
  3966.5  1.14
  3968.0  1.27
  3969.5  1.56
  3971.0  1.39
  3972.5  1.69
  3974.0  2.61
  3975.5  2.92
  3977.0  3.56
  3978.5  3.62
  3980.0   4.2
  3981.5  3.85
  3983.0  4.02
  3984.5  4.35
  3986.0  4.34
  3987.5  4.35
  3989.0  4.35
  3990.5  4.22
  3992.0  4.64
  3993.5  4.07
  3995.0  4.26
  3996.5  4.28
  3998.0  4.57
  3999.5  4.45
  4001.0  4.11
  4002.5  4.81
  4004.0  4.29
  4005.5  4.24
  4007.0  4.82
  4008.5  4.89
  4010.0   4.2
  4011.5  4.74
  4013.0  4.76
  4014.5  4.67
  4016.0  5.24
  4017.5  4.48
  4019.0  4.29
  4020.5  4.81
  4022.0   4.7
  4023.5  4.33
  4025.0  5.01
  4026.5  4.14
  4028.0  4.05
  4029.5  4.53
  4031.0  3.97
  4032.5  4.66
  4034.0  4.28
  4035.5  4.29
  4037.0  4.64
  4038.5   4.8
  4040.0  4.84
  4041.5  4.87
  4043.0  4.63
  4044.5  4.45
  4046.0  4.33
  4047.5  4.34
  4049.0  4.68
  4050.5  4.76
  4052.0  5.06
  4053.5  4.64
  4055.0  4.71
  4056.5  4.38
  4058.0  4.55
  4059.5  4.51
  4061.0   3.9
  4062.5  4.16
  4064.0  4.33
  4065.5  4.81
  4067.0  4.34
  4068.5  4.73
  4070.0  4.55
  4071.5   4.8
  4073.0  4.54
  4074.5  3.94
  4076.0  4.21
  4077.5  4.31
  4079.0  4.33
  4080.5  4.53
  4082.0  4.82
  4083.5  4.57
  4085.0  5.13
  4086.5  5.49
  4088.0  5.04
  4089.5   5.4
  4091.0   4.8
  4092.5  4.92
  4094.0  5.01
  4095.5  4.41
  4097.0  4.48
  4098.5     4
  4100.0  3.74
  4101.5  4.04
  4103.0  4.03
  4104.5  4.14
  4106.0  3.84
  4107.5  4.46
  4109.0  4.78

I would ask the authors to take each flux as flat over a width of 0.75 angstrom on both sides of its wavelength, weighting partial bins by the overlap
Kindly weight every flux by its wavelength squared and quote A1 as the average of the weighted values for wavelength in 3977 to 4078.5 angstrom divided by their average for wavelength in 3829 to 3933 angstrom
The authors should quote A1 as 1.95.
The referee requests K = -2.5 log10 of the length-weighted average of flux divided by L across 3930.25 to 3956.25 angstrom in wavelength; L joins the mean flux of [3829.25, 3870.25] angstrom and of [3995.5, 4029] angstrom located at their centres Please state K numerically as 0.38 mag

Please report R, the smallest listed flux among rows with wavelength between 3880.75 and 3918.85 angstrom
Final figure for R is 2.32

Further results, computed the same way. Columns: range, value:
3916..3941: 1.19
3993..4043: 3.97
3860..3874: 2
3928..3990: 1.14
